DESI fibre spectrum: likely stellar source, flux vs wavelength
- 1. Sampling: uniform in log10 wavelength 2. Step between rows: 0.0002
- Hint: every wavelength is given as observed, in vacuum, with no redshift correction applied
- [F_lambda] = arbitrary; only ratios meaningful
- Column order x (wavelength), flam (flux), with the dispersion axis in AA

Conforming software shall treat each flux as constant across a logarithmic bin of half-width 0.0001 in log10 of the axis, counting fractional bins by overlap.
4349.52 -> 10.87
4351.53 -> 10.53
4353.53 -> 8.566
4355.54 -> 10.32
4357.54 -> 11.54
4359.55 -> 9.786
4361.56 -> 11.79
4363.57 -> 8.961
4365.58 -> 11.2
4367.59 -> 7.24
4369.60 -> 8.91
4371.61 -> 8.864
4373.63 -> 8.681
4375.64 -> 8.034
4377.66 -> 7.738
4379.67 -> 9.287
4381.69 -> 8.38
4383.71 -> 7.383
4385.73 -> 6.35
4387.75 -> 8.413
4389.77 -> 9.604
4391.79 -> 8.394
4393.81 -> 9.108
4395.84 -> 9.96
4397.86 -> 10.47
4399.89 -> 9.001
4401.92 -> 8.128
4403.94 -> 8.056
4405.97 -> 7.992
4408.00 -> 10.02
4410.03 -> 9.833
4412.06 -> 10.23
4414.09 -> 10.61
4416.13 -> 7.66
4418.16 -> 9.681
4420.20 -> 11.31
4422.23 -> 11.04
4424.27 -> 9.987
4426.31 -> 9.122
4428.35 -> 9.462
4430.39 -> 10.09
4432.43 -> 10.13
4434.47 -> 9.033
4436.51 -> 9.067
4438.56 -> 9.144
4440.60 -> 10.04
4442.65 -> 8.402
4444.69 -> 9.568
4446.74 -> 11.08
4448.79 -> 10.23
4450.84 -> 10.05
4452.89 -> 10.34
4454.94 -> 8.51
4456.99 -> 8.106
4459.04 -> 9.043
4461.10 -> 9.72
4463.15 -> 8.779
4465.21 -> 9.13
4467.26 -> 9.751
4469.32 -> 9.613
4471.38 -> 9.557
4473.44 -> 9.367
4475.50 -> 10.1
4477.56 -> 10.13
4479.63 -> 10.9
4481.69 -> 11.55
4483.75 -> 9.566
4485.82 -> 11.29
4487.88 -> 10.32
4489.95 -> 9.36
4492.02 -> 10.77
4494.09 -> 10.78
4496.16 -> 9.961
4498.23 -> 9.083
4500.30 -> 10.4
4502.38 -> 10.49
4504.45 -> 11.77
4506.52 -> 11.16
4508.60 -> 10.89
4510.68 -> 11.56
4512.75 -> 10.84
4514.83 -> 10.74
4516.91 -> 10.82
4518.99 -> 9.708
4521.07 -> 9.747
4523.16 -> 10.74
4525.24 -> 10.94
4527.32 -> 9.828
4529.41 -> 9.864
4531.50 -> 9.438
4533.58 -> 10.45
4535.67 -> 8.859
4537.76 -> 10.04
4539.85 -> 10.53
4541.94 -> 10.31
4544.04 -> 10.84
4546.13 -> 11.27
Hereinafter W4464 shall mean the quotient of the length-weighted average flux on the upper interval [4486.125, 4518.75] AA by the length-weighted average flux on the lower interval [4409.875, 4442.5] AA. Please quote 1.1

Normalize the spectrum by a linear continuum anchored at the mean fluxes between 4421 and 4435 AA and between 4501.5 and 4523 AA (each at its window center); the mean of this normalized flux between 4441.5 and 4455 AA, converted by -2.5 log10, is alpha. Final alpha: 0.03 mag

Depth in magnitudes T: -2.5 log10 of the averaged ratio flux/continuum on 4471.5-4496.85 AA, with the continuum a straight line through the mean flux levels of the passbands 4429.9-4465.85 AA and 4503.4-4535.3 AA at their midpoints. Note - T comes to -0.03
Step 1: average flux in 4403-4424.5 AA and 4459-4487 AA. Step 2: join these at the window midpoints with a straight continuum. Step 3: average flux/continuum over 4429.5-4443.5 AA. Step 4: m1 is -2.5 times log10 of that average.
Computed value 0.04 mag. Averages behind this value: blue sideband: 9.67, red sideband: 9.93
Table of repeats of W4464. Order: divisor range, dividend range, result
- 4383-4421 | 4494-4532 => 1.15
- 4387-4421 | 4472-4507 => 1.12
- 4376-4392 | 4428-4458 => 1.17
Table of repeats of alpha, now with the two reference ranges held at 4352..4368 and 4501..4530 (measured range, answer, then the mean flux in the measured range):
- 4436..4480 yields 0.09 mag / 9.56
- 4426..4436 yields 0.08 mag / 9.58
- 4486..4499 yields 0.04 mag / 10.1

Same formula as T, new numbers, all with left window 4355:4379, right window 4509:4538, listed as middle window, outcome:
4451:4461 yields 0.08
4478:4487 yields -0.08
